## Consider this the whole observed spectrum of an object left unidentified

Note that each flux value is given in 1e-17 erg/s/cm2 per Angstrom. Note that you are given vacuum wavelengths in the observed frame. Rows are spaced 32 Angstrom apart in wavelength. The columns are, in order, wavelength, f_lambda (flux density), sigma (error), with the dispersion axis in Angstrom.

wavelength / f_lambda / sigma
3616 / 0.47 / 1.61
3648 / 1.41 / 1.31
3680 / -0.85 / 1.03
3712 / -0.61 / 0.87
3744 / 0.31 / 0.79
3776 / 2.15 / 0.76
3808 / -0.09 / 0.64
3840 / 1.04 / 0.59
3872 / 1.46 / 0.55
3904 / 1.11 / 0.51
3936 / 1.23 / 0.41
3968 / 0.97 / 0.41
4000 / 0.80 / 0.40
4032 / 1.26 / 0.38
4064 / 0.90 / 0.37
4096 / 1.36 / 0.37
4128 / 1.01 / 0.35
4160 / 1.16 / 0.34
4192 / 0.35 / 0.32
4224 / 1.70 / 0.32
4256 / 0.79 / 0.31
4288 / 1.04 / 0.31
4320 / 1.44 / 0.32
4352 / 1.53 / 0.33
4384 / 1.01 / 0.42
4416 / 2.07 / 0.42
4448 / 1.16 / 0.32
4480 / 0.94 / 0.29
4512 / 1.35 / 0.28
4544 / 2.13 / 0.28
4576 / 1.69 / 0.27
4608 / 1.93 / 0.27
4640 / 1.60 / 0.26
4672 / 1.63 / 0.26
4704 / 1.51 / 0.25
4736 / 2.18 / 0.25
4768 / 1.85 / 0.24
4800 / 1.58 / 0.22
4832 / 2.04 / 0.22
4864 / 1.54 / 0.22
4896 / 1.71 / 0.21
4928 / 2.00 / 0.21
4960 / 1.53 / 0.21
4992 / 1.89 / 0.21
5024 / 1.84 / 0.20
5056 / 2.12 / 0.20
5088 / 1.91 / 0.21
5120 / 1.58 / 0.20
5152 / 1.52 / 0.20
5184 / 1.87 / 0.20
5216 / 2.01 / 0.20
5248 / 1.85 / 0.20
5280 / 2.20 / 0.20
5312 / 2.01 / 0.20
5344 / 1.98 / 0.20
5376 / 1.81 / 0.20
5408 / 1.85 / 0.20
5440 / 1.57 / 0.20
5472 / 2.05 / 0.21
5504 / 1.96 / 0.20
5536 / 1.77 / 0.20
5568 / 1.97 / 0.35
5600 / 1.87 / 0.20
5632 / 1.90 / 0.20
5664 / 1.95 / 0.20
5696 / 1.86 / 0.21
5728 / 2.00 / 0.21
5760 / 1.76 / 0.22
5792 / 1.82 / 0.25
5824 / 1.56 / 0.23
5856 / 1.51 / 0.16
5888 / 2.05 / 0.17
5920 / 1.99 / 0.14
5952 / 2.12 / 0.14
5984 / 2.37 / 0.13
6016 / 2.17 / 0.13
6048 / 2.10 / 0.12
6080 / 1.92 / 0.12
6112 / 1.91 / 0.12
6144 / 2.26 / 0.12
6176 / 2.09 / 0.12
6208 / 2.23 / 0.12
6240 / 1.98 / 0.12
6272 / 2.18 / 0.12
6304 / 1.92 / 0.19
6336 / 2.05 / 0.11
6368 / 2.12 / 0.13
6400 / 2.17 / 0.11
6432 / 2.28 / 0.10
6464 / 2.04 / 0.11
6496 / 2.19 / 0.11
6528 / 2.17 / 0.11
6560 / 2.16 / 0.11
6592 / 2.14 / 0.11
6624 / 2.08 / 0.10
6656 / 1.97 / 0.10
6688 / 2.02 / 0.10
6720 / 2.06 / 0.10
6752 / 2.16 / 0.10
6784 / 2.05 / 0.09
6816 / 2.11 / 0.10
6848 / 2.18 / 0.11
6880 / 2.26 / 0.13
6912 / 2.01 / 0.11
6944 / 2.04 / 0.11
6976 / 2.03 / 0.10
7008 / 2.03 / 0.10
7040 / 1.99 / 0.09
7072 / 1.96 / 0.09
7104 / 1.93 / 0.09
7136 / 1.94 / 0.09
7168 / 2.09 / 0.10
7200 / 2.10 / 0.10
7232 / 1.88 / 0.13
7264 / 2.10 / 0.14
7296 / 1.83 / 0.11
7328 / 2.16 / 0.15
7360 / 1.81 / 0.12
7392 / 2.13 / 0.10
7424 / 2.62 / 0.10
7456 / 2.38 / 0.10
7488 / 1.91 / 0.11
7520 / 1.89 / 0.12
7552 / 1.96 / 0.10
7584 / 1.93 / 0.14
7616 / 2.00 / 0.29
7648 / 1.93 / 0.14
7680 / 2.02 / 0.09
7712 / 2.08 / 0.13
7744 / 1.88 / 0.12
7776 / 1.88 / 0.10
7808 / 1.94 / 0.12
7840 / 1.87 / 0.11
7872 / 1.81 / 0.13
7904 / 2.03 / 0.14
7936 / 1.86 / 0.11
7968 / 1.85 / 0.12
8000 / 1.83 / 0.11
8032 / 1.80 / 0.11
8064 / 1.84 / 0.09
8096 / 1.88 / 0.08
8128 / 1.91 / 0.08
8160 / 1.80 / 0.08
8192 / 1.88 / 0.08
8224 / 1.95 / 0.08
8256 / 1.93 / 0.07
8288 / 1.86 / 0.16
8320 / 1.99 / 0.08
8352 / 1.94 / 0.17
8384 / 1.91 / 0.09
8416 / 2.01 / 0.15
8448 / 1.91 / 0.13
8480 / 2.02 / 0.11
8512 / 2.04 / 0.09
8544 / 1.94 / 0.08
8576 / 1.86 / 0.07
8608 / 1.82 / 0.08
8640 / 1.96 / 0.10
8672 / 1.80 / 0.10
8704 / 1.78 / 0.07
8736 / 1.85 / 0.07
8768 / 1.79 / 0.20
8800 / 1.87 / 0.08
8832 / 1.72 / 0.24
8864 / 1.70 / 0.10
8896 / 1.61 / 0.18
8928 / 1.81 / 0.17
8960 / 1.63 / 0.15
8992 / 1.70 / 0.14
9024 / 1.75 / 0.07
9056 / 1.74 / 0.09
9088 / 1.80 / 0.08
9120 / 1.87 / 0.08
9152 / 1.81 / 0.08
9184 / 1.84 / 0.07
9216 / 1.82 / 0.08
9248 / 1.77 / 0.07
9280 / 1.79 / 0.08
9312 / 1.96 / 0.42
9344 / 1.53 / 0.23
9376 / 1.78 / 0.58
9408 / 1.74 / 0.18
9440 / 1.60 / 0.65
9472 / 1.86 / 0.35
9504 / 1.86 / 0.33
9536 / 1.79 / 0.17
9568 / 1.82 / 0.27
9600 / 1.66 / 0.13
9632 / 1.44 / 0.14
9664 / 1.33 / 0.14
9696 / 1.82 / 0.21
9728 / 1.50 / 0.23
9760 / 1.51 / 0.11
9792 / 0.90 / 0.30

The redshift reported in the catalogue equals 0.13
